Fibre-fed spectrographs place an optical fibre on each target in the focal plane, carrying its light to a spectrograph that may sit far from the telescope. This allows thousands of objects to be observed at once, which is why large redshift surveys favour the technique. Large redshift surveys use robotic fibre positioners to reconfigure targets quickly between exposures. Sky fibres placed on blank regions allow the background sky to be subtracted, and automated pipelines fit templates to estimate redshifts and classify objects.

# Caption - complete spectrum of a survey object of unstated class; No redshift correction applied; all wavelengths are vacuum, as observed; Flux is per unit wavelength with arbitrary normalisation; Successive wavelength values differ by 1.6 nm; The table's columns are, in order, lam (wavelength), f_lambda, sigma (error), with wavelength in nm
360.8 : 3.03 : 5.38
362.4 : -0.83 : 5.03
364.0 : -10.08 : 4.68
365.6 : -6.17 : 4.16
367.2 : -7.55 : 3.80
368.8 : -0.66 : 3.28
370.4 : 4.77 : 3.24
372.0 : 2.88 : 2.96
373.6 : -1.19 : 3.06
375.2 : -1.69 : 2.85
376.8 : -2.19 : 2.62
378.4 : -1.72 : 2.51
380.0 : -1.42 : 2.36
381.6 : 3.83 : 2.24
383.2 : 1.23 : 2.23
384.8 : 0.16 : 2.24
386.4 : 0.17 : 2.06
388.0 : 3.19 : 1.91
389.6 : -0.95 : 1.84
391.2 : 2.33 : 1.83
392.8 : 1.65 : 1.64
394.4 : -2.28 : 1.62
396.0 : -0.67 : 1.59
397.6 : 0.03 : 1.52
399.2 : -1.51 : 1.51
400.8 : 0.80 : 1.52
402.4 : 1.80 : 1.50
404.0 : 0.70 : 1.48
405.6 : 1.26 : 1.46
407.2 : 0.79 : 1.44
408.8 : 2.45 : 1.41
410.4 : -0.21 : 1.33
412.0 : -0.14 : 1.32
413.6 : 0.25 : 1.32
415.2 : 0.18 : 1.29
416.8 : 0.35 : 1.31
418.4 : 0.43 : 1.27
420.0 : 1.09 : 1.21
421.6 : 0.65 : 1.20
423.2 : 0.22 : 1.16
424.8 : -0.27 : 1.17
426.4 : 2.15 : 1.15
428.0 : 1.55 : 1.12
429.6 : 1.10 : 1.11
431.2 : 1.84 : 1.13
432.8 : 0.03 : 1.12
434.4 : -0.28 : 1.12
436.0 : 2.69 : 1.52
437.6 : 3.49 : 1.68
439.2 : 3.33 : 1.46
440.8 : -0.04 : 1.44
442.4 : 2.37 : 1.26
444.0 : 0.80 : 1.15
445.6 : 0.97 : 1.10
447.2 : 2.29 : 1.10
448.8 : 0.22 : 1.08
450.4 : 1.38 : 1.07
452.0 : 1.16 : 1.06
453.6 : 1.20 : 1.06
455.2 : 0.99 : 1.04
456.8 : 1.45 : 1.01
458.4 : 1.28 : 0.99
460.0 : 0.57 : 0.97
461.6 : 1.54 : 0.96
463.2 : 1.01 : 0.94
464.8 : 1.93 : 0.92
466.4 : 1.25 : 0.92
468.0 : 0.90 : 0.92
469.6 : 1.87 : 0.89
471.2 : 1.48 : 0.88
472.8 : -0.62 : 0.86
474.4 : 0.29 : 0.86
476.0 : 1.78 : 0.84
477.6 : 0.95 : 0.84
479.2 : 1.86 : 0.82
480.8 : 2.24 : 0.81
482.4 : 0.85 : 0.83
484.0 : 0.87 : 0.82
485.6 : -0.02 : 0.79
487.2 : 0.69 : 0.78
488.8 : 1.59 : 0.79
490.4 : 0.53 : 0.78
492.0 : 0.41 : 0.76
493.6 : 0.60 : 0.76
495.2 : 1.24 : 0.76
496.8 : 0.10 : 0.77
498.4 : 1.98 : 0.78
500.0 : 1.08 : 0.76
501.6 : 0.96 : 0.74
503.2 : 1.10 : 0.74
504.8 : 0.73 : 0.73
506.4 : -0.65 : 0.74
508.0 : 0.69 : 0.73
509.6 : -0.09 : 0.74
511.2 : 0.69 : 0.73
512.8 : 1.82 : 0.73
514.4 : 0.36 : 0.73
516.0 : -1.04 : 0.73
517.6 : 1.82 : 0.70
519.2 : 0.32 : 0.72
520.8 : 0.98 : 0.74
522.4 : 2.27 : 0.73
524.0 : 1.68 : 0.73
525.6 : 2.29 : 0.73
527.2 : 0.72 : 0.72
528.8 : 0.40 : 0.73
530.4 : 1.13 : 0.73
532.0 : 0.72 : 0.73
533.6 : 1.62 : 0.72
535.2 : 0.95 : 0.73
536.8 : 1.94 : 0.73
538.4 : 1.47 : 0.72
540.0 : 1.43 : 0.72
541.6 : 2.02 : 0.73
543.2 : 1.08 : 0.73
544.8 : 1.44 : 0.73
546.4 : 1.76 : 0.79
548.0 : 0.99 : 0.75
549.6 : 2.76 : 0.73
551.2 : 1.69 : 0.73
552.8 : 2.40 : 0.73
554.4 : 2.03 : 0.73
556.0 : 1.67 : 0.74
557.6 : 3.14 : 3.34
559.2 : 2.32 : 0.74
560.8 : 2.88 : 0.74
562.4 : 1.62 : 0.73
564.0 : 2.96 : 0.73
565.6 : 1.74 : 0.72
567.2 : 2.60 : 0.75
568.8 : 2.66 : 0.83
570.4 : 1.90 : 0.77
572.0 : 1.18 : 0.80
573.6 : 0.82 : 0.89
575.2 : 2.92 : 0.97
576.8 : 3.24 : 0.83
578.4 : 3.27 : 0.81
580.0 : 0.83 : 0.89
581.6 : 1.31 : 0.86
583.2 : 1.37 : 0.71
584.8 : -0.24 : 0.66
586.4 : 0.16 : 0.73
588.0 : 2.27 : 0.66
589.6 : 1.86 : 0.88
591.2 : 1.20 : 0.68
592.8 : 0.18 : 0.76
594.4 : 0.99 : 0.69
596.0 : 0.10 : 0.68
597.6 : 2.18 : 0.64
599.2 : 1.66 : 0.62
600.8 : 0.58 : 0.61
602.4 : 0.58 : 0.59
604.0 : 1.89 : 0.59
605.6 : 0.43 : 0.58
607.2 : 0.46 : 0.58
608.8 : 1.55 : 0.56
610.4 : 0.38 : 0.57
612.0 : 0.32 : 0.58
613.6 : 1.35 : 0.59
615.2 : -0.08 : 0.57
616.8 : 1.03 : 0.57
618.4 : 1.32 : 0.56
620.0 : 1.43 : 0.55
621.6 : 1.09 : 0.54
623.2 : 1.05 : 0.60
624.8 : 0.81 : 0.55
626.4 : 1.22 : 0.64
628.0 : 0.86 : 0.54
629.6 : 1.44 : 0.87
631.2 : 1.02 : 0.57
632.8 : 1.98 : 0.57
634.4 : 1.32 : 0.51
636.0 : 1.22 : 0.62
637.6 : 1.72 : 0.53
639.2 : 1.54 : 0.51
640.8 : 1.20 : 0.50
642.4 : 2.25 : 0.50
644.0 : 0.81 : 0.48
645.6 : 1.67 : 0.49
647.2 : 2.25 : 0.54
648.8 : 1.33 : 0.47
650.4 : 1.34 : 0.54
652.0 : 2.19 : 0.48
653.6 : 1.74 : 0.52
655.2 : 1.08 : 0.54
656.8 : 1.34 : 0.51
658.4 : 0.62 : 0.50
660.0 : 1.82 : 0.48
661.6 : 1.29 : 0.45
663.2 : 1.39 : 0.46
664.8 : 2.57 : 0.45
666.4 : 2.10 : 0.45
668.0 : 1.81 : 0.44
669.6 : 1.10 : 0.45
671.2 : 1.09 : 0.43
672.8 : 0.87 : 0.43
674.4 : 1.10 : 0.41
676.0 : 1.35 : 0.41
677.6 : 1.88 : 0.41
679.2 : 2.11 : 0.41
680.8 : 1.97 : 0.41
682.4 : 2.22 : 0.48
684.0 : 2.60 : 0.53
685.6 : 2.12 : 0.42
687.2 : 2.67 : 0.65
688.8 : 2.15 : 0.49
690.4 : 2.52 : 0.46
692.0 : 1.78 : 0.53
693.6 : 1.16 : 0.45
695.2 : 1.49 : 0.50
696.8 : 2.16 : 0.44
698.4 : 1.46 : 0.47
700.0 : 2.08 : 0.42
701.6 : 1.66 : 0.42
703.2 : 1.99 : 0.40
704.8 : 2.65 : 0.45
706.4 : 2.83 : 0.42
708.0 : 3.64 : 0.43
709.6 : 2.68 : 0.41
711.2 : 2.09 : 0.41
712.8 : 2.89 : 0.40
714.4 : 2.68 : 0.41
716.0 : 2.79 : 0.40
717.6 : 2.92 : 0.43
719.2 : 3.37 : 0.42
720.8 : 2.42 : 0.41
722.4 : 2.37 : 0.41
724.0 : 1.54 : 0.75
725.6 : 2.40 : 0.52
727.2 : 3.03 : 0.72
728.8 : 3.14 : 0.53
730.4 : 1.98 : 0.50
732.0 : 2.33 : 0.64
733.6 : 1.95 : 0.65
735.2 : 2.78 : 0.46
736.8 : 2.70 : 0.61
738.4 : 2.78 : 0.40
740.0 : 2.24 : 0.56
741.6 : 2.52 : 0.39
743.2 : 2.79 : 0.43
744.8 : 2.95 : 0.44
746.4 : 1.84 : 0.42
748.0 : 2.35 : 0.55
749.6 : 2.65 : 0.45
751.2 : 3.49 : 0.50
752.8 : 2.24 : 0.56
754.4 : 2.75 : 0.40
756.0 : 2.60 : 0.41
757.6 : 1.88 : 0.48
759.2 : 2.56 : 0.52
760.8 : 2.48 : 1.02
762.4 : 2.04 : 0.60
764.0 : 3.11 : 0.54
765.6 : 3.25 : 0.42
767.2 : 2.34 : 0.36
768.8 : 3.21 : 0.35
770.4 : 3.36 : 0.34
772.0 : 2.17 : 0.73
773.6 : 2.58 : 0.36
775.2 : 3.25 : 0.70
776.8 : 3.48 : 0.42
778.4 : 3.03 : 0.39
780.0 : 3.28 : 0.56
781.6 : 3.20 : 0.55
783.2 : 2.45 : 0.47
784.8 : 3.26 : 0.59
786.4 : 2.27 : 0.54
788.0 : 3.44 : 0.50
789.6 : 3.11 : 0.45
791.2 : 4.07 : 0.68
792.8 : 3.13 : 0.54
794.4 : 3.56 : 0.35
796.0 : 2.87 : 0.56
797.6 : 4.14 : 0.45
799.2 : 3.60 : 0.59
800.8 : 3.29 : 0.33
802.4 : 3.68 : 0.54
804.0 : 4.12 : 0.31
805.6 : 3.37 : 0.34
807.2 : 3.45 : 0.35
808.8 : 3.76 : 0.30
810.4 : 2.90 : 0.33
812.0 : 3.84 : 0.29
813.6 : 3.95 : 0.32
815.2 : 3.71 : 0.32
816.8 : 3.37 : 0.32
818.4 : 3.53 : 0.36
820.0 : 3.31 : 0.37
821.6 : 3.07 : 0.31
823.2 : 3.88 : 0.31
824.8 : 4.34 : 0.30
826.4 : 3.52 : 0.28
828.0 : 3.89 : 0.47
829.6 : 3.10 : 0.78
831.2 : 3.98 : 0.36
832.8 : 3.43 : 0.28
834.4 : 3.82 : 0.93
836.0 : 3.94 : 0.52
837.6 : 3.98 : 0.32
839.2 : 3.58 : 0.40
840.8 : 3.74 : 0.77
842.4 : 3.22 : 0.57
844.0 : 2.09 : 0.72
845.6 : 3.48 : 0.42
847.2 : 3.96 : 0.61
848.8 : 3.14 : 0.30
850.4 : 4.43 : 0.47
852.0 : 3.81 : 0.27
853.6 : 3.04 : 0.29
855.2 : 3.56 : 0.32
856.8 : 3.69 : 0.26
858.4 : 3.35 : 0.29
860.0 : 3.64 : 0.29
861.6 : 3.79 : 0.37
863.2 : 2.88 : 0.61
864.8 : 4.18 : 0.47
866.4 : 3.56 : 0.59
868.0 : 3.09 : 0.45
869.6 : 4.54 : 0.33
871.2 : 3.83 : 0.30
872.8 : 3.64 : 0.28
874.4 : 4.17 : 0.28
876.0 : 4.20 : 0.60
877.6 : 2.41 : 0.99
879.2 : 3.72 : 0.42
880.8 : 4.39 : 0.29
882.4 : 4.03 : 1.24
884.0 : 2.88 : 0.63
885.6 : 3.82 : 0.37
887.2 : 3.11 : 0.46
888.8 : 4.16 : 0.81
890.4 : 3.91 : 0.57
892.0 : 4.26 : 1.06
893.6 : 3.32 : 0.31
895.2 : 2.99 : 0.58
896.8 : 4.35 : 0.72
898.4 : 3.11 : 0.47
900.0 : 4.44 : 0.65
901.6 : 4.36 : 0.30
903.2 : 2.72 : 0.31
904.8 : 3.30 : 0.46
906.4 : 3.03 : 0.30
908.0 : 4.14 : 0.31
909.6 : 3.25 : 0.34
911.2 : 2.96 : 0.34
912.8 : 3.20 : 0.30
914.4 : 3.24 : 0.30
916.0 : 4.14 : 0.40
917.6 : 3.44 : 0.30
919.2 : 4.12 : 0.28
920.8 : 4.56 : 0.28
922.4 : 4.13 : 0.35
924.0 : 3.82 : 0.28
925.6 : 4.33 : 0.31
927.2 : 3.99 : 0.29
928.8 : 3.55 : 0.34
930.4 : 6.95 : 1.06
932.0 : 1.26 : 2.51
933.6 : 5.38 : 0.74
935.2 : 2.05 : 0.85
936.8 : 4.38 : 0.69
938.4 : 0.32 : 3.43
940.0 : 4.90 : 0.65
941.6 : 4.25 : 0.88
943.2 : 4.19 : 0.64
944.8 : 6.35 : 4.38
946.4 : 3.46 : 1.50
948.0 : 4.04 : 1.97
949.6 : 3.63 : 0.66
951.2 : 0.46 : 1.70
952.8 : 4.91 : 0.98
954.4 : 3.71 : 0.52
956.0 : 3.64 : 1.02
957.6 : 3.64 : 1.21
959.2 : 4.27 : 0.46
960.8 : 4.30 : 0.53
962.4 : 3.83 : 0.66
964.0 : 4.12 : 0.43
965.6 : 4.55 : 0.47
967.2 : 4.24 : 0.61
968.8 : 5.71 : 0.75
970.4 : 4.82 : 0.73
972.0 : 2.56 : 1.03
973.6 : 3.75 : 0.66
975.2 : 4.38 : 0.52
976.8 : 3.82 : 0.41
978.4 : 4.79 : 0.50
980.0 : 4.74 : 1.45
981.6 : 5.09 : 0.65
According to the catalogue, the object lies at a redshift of 0.760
